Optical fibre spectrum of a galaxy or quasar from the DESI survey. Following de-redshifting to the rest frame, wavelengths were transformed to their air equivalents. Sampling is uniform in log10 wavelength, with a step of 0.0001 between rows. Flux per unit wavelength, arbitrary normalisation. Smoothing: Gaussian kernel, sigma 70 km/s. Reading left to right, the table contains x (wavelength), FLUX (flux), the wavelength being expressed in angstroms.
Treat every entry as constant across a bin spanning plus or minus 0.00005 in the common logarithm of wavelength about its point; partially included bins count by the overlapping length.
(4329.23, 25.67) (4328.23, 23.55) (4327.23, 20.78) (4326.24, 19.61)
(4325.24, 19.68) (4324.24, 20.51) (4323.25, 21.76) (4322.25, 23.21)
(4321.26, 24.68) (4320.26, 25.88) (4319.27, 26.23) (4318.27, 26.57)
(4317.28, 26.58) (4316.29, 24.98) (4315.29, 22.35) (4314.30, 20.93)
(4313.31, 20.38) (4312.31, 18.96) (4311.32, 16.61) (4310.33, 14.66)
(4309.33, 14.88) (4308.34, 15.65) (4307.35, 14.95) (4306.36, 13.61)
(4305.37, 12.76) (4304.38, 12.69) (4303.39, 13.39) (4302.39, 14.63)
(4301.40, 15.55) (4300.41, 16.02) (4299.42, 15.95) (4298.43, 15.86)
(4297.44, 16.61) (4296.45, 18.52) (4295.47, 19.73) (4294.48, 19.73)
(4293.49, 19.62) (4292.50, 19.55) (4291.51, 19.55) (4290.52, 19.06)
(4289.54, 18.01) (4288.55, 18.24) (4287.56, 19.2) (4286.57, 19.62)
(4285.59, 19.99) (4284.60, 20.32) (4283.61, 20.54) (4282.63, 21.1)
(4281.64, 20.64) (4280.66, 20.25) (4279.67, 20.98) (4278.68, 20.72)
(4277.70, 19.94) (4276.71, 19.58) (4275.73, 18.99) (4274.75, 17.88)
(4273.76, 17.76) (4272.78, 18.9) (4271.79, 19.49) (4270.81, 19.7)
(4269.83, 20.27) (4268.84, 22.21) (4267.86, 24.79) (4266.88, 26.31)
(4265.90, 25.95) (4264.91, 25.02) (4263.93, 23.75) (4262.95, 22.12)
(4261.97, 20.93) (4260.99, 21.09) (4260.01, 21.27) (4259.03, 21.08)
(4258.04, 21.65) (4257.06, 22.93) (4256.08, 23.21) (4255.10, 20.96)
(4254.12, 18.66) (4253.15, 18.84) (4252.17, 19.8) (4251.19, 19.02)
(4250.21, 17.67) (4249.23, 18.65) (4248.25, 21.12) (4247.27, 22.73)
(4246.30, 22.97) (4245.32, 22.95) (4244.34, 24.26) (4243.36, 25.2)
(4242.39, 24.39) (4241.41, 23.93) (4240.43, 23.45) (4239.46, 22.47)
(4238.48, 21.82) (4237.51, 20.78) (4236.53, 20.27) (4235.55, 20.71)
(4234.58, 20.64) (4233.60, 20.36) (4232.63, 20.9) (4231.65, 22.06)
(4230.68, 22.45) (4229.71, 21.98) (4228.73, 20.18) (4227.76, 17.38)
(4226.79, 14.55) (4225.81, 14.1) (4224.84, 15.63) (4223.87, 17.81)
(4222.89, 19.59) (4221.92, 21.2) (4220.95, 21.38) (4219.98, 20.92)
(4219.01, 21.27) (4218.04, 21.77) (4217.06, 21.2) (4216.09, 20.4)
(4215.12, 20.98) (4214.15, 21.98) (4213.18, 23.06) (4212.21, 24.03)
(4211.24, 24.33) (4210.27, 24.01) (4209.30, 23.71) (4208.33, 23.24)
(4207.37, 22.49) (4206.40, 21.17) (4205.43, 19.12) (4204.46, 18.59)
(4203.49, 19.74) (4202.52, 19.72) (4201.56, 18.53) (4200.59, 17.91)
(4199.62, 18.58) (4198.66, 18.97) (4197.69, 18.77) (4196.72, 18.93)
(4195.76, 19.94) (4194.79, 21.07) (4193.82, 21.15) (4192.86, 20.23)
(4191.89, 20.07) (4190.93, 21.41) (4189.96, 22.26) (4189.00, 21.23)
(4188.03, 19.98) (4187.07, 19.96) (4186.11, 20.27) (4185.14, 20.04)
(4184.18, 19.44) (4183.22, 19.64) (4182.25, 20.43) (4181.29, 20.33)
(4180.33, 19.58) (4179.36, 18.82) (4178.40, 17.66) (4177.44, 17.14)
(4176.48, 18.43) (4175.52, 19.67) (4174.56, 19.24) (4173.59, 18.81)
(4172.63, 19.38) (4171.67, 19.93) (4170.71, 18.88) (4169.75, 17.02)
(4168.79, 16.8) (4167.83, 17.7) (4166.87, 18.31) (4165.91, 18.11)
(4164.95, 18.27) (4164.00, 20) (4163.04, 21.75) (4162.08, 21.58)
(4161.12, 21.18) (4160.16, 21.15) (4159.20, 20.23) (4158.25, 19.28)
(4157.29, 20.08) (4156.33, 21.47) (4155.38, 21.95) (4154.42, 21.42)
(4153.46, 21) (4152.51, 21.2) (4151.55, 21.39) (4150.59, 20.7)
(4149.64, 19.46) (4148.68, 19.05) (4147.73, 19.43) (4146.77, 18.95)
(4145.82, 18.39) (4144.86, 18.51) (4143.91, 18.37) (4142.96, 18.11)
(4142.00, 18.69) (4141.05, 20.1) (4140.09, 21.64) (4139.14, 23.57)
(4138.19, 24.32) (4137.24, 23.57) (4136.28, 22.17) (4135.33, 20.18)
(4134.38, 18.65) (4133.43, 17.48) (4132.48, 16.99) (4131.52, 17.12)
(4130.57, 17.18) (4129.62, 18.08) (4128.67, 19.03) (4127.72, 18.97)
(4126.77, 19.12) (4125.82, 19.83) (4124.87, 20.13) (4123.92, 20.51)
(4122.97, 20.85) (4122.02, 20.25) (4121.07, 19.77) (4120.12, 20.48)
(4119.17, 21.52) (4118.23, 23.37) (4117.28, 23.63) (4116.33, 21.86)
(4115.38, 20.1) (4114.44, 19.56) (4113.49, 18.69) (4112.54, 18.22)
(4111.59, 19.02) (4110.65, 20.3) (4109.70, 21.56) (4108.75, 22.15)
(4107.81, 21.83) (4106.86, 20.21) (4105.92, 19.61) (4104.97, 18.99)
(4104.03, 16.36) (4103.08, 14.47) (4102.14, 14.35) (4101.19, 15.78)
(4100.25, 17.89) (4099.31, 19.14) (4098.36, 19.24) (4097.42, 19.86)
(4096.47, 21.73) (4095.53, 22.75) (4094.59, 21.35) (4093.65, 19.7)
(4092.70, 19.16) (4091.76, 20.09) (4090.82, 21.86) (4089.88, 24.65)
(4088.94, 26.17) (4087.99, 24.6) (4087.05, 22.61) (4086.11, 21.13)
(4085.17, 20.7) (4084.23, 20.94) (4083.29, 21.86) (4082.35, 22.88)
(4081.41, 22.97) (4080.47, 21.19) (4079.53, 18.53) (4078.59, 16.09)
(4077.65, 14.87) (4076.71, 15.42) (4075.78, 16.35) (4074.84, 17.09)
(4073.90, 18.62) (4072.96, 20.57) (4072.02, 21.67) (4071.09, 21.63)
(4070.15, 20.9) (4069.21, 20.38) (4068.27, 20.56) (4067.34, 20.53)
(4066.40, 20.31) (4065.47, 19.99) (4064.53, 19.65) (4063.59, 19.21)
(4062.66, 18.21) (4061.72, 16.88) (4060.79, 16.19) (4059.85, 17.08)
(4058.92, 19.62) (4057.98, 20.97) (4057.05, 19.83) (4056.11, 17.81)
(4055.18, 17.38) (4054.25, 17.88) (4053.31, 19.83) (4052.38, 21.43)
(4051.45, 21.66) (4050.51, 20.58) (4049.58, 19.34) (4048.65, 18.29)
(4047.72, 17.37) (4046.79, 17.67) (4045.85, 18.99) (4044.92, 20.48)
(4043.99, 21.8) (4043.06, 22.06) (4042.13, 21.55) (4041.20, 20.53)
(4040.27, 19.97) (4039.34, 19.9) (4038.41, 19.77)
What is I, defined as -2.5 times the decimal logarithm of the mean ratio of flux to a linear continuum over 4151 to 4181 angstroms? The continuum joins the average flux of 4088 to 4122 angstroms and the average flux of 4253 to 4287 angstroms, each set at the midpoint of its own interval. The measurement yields 0.05 mag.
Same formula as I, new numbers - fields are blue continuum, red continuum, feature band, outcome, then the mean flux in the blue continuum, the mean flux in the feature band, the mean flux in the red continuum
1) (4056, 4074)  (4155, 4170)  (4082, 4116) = -0.035 mag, 19.6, 20.3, 19.7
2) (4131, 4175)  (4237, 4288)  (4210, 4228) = 0.022 mag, 19.8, 20.3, 21.3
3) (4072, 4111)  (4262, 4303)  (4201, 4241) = -0.048 mag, 19.9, 20.7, 19.8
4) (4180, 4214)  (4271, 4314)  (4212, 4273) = -0.101 mag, 20.6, 21.2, 18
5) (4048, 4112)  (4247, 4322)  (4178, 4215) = -0.040 mag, 19.7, 20.6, 19.9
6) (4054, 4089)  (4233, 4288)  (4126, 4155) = 0.026 mag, 19.7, 19.8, 21.2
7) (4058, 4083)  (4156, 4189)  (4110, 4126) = -0.065 mag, 19.2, 20.5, 19.4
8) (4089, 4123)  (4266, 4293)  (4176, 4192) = 0.018 mag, 20.1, 19.8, 20.2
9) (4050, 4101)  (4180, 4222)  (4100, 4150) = 0.037 mag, 20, 19.6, 20.8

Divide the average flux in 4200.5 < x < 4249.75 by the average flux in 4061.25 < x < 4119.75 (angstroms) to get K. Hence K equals 1.05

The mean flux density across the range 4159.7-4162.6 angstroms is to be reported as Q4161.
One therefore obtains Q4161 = 21.3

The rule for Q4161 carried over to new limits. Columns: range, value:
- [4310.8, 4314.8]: 19.2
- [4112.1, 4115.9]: 19.2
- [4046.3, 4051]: 18.6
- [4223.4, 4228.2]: 15.9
